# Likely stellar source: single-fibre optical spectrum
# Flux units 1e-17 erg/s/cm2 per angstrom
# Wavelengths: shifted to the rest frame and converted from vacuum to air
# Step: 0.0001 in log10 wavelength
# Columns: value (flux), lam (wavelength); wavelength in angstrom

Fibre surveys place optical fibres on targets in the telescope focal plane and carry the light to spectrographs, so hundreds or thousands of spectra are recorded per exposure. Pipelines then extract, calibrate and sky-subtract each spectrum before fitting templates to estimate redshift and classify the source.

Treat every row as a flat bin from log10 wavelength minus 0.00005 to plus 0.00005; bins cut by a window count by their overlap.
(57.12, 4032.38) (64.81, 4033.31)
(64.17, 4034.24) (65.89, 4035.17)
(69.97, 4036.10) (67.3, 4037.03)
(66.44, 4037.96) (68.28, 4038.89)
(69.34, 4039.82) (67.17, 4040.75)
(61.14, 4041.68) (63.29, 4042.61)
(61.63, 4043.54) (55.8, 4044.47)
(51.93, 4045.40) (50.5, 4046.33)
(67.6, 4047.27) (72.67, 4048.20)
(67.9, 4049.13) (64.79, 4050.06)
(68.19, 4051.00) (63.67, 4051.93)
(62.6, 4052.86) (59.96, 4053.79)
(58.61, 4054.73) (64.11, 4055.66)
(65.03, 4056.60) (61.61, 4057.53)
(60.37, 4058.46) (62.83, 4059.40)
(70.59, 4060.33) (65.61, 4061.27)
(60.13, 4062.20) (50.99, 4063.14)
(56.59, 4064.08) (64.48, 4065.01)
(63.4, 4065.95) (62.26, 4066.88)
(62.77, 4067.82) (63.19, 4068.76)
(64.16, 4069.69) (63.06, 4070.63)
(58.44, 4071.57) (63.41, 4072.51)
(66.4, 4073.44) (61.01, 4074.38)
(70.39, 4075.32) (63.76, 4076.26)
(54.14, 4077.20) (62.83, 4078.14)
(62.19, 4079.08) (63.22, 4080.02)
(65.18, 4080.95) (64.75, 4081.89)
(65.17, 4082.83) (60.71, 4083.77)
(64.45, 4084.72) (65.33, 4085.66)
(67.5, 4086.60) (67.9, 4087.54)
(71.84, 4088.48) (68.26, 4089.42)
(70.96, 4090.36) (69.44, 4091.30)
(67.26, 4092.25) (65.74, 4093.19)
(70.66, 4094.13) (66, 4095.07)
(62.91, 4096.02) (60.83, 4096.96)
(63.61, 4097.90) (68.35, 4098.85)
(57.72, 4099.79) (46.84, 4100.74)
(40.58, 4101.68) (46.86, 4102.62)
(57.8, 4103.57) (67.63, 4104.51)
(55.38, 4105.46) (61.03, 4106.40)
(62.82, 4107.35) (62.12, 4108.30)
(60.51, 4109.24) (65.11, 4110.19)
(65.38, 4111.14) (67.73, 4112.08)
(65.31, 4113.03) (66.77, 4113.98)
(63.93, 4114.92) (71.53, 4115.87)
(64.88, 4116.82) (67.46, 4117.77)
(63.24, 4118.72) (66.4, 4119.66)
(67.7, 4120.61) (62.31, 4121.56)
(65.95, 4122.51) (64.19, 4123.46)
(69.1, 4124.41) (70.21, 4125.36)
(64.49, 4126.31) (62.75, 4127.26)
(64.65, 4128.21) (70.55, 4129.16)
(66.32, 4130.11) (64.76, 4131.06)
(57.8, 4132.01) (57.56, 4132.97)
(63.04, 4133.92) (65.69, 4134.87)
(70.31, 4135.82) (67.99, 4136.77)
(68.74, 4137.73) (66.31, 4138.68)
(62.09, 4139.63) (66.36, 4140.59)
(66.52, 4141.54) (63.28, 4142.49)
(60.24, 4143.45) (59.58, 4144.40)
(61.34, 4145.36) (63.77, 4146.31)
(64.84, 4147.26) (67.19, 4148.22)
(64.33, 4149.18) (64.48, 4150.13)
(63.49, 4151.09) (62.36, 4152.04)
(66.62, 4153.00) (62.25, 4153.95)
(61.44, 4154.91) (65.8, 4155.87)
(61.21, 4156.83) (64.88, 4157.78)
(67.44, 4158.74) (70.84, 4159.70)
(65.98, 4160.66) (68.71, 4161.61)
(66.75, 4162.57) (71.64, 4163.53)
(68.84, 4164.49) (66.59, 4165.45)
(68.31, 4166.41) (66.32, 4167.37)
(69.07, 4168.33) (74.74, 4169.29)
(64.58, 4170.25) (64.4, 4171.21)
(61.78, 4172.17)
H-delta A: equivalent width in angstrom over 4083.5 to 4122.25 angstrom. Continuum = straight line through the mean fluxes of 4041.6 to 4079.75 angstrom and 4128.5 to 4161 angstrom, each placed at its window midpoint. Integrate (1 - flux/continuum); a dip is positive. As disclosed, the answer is -0.1 angstrom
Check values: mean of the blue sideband 62.3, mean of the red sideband 64.6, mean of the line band 63.6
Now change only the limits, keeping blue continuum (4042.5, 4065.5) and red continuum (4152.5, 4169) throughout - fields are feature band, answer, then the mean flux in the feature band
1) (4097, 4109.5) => 1.23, 57.9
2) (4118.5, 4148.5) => 0.30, 64.9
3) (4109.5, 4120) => -0.22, 66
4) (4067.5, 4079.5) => 0.03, 62.7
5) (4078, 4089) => -0.32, 65.2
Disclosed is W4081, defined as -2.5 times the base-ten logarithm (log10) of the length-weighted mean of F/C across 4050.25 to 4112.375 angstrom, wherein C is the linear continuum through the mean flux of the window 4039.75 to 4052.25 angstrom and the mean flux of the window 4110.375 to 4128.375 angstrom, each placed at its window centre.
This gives 0.03 mag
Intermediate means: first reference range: 63.1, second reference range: 66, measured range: 62.8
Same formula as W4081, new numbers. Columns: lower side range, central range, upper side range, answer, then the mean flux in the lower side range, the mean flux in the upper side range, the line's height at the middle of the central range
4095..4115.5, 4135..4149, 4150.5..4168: -0.01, 60.6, 66.1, 64.3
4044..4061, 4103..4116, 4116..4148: 0.01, 62.7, 64.9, 64.3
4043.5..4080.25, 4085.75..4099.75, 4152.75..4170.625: -0.05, 62.3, 67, 63.8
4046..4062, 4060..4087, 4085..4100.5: 0.04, 64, 66.2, 65.1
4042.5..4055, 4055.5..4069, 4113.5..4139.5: 0.01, 62.1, 65.7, 62.7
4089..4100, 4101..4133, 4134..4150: 0.04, 66.2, 64.9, 65.6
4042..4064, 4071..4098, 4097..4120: -0.05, 62.1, 61.6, 61.8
